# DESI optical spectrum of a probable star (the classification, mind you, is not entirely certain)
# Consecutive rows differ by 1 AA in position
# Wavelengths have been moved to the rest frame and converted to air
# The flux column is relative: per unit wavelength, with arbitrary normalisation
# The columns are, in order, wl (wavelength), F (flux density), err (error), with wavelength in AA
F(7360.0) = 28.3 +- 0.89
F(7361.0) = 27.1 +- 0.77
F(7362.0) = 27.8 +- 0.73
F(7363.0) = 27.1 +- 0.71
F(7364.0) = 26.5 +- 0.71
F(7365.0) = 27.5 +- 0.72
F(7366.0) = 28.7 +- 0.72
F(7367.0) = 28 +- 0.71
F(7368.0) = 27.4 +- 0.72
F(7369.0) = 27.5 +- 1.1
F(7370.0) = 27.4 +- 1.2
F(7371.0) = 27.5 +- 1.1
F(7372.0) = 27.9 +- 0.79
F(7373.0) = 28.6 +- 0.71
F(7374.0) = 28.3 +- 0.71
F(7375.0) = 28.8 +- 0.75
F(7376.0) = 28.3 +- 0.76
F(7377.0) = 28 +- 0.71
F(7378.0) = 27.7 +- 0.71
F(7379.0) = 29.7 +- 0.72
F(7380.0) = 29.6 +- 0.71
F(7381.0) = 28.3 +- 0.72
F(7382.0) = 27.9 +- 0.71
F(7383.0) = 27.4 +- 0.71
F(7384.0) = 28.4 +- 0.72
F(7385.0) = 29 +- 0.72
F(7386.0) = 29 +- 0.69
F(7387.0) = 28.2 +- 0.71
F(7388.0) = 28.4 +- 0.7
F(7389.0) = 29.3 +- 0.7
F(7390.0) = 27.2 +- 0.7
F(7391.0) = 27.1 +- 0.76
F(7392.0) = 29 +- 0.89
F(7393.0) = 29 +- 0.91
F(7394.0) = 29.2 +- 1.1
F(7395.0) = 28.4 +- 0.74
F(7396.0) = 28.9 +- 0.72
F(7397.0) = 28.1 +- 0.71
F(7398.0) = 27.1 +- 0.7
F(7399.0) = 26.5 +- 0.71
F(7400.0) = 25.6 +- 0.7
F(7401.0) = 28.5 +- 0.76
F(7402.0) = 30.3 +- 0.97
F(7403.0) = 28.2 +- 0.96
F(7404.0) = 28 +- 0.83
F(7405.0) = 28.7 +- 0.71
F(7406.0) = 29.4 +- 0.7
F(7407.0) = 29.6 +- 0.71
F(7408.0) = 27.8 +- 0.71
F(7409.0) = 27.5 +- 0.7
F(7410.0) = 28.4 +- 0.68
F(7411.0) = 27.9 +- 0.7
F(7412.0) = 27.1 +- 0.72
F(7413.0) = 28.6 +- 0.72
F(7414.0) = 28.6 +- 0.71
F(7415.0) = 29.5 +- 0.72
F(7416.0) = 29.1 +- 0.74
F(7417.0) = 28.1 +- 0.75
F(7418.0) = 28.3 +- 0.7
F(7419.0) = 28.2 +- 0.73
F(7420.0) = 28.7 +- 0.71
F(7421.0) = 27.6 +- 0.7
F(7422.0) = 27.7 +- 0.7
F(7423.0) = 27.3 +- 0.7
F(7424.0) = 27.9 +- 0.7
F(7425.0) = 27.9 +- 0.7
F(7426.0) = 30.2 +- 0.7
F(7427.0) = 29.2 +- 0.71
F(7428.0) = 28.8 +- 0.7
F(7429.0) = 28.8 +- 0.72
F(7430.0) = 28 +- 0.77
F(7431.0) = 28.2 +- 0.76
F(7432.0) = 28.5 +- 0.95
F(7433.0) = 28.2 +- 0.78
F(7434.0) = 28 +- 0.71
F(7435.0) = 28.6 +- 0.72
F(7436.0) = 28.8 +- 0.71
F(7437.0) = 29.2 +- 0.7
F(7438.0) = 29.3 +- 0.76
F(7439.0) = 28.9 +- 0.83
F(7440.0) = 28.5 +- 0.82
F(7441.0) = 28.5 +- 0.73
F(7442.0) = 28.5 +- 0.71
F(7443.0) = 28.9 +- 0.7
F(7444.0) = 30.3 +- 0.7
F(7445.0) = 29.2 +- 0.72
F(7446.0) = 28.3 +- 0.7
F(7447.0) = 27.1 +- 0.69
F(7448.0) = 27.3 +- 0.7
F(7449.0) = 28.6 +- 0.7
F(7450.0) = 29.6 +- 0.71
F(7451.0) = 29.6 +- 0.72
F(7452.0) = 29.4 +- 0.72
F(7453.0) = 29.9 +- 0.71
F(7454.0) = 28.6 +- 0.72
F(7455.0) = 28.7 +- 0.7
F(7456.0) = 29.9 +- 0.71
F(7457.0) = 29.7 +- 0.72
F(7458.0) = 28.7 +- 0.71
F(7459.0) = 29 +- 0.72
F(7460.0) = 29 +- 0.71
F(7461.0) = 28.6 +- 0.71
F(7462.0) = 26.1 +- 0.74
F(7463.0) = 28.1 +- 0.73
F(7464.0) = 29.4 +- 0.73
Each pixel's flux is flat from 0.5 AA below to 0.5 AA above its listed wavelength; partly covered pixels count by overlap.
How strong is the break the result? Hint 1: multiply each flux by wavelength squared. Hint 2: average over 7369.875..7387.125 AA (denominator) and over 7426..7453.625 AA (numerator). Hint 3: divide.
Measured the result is 1.0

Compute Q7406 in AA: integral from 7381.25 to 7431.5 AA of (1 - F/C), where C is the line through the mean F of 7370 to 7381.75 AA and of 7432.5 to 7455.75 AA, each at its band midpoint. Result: 0.4 AA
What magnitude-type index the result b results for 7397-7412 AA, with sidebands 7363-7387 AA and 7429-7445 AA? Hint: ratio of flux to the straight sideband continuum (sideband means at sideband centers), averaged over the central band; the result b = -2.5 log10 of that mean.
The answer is 0.01 mag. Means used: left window 28.1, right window 28.7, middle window 28.1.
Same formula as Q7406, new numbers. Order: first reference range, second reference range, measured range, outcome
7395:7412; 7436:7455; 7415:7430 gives 0.01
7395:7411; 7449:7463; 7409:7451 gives 0.09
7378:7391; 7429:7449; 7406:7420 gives 0.04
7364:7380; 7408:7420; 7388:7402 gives 0.05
